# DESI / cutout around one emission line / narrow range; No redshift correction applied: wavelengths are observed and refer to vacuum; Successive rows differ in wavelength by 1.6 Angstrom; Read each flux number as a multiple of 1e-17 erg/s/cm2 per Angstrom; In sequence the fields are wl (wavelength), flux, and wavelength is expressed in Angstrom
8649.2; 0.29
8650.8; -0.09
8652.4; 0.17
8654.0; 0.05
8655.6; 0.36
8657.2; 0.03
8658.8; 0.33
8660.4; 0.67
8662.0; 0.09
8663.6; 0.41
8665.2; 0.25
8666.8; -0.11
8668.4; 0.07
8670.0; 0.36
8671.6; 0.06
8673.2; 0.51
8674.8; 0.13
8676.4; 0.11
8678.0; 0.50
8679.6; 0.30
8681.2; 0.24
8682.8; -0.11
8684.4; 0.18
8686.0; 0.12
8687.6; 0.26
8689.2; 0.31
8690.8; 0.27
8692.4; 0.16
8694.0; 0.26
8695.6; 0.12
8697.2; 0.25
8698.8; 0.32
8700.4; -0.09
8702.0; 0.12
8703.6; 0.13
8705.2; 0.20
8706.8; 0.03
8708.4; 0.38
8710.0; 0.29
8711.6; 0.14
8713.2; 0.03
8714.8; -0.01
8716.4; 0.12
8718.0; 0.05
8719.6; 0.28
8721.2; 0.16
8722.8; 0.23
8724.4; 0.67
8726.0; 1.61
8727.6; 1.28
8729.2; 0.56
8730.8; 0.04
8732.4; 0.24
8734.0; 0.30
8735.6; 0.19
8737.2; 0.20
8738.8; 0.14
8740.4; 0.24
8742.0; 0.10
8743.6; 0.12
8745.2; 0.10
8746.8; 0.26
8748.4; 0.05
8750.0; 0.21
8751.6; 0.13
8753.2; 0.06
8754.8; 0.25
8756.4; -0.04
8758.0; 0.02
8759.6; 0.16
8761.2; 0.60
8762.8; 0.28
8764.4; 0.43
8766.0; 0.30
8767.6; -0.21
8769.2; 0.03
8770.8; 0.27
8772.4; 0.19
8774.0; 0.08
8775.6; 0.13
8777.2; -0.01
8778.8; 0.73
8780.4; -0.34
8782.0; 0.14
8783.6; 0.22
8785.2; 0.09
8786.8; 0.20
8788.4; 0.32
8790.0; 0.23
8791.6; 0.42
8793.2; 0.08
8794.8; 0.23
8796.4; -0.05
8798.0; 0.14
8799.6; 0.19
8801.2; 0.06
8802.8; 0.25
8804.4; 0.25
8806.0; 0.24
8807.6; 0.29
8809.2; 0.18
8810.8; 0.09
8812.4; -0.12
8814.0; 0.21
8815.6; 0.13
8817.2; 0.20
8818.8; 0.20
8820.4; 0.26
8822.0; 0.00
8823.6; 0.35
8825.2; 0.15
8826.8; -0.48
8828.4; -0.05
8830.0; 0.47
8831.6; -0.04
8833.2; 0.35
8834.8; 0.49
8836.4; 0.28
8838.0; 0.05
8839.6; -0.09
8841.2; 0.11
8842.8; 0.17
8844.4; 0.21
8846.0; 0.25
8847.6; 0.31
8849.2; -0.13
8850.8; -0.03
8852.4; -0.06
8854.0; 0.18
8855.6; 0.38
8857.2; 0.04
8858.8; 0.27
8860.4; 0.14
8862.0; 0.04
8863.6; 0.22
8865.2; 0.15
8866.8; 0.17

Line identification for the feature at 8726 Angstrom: H-beta 4861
